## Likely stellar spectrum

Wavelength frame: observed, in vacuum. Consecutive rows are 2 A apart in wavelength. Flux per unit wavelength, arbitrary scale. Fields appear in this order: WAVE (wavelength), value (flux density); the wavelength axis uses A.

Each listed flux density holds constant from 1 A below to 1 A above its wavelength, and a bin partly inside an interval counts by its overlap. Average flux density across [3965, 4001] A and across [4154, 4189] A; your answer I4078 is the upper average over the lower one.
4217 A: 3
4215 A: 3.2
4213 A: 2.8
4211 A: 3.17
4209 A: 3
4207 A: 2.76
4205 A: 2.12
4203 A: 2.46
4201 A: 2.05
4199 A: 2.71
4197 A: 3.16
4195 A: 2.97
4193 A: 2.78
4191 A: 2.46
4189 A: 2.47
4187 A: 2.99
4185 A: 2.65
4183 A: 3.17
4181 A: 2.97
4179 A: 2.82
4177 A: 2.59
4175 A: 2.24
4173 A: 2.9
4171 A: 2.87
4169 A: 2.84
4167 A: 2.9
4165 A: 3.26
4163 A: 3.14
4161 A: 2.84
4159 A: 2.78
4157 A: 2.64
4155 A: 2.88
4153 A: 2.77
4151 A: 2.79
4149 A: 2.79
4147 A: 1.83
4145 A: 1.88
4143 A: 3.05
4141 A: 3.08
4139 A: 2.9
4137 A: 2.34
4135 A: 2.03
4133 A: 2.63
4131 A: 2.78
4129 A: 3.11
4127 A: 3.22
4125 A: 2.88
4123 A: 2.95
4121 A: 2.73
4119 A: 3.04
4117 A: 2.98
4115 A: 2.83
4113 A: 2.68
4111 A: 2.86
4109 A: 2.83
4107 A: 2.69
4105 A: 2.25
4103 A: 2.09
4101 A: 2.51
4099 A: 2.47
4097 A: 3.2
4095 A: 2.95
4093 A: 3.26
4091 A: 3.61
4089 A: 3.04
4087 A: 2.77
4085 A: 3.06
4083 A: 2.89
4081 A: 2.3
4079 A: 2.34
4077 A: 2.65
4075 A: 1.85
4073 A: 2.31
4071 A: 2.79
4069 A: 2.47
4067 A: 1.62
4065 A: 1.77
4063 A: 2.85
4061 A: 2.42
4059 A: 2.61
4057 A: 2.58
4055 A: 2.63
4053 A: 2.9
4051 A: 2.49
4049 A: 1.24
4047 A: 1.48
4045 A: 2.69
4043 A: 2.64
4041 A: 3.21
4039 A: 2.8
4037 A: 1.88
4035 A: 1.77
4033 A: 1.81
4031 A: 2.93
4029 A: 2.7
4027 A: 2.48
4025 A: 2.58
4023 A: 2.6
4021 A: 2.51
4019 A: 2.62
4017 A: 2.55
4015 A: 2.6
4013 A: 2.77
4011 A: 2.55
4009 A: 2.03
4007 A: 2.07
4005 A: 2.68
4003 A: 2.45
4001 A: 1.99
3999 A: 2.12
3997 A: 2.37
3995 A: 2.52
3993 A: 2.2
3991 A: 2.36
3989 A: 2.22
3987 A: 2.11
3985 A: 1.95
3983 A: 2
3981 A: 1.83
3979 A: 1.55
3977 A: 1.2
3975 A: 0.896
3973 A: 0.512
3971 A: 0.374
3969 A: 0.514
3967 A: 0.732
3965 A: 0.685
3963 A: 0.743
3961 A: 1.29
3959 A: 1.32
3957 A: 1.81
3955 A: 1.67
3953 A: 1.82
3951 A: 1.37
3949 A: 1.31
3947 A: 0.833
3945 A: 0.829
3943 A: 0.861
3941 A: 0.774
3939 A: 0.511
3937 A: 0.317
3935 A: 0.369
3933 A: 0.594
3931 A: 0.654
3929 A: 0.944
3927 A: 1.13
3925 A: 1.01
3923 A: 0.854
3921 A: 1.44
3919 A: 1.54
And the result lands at 1.8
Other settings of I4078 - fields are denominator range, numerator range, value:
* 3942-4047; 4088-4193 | 1.46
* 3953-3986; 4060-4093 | 2.12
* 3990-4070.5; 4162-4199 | 1.19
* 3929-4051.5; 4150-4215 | 1.59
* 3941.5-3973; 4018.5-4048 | 2.32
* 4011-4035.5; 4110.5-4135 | 1.14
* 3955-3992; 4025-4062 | 1.79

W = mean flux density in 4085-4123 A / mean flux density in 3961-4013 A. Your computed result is 1.65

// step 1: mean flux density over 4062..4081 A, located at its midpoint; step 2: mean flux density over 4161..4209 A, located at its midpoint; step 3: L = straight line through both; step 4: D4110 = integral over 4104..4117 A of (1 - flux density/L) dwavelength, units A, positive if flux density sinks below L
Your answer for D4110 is -1.4 A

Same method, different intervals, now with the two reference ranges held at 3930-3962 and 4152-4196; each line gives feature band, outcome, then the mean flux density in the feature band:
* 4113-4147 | -3.9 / 2.75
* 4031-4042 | -3.9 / 2.35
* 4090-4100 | -4.1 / 3.1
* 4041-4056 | -4.4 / 2.36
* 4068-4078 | -2.0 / 2.41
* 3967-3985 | 2.0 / 1.14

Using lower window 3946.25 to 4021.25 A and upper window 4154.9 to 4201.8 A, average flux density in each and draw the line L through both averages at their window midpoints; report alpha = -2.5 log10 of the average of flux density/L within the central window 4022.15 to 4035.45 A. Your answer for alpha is -0.21 mag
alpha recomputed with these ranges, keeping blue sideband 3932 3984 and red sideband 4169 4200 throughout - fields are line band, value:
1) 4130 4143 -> -0.10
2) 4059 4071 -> -0.24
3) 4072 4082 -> -0.17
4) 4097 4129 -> -0.23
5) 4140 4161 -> -0.06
